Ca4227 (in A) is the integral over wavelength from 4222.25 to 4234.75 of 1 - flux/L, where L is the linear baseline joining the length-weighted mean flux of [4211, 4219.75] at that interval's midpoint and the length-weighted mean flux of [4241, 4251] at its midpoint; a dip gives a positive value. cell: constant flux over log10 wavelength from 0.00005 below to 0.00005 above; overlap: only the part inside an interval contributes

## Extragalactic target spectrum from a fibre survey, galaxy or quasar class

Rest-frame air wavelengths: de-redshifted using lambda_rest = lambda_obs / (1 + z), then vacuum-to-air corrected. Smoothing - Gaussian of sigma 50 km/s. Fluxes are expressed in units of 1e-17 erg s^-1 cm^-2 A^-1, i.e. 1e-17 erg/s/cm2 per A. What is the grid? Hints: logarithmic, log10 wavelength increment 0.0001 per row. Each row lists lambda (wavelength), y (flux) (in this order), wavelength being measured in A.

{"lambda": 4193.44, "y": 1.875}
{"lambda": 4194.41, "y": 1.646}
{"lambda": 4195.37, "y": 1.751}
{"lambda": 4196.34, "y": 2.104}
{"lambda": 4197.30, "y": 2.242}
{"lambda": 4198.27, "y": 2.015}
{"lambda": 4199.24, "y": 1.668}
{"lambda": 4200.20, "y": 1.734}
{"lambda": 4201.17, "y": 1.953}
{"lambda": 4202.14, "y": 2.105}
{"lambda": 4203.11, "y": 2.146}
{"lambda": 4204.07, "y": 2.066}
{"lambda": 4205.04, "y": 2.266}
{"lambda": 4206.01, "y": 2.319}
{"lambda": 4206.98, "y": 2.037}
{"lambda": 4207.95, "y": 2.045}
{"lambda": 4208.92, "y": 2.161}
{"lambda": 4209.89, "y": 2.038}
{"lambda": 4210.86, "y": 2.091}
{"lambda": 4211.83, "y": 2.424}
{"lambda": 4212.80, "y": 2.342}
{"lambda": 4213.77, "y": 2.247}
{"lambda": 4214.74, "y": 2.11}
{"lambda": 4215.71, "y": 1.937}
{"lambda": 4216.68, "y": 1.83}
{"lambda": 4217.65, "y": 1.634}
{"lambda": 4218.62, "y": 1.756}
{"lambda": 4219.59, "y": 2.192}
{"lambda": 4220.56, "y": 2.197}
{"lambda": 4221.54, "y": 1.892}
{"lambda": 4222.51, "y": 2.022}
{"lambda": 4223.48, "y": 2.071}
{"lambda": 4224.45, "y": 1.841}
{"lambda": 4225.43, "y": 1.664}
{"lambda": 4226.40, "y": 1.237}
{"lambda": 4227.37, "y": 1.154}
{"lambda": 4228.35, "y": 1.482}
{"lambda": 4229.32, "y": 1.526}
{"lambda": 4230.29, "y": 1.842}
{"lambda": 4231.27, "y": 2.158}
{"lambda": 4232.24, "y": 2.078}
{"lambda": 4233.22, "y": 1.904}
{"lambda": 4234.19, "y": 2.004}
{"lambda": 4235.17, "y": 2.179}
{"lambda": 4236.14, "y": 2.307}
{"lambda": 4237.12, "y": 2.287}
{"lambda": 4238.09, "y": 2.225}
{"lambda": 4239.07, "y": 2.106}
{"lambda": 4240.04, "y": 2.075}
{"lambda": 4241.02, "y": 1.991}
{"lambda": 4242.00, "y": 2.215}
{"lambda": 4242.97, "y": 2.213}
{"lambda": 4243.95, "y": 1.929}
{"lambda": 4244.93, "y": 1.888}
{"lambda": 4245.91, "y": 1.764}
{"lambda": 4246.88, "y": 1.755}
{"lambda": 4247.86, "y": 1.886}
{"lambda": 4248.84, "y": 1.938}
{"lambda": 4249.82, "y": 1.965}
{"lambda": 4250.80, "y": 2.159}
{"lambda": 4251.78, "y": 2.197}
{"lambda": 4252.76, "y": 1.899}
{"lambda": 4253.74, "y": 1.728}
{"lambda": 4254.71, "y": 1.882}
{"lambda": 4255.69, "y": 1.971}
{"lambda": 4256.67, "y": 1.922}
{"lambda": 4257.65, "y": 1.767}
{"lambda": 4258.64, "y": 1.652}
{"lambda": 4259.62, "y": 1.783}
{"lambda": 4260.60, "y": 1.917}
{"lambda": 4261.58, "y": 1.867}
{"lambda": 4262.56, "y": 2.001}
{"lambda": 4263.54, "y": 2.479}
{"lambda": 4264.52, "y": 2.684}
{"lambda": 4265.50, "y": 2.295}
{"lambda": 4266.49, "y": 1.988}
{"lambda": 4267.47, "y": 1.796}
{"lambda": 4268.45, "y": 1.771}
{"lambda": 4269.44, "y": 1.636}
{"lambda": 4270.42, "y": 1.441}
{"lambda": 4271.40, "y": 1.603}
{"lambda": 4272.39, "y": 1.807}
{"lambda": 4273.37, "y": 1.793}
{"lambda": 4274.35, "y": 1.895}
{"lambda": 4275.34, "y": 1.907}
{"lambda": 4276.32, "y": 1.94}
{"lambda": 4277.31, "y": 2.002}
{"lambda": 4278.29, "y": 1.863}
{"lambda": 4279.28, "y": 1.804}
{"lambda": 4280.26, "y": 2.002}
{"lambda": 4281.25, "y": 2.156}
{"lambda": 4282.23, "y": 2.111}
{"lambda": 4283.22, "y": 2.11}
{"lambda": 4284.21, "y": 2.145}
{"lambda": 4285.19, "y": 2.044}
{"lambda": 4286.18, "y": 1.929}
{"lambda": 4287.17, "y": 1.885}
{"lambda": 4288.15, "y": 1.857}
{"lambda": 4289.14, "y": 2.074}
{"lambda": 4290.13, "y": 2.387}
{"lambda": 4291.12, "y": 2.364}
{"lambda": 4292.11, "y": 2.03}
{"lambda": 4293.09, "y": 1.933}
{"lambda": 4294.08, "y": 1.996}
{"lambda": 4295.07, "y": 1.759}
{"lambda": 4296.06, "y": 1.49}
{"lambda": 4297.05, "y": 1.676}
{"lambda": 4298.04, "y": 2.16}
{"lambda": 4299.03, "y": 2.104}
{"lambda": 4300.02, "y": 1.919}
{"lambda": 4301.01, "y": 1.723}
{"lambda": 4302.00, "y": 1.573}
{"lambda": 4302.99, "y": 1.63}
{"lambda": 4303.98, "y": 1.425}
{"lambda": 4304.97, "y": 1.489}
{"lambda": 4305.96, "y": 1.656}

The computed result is 1.5 A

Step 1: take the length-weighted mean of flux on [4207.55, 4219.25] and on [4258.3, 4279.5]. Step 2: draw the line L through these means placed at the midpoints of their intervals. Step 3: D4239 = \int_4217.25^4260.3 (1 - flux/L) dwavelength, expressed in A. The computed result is 1.5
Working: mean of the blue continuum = 2.05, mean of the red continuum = 1.91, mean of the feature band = 1.92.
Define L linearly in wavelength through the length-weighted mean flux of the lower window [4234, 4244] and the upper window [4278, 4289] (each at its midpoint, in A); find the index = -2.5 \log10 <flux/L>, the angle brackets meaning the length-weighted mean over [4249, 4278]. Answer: 0.08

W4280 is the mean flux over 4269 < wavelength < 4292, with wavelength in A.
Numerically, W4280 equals 1.95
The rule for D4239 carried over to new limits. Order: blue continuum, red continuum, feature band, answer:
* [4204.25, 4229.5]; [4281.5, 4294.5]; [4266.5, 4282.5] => 1.6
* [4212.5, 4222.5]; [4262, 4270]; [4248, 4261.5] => 1.0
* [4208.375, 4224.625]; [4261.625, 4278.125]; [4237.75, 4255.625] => 0.0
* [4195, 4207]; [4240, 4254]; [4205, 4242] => 0.2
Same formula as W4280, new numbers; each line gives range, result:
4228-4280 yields 1.95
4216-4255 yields 1.93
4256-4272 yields 1.91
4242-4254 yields 1.96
